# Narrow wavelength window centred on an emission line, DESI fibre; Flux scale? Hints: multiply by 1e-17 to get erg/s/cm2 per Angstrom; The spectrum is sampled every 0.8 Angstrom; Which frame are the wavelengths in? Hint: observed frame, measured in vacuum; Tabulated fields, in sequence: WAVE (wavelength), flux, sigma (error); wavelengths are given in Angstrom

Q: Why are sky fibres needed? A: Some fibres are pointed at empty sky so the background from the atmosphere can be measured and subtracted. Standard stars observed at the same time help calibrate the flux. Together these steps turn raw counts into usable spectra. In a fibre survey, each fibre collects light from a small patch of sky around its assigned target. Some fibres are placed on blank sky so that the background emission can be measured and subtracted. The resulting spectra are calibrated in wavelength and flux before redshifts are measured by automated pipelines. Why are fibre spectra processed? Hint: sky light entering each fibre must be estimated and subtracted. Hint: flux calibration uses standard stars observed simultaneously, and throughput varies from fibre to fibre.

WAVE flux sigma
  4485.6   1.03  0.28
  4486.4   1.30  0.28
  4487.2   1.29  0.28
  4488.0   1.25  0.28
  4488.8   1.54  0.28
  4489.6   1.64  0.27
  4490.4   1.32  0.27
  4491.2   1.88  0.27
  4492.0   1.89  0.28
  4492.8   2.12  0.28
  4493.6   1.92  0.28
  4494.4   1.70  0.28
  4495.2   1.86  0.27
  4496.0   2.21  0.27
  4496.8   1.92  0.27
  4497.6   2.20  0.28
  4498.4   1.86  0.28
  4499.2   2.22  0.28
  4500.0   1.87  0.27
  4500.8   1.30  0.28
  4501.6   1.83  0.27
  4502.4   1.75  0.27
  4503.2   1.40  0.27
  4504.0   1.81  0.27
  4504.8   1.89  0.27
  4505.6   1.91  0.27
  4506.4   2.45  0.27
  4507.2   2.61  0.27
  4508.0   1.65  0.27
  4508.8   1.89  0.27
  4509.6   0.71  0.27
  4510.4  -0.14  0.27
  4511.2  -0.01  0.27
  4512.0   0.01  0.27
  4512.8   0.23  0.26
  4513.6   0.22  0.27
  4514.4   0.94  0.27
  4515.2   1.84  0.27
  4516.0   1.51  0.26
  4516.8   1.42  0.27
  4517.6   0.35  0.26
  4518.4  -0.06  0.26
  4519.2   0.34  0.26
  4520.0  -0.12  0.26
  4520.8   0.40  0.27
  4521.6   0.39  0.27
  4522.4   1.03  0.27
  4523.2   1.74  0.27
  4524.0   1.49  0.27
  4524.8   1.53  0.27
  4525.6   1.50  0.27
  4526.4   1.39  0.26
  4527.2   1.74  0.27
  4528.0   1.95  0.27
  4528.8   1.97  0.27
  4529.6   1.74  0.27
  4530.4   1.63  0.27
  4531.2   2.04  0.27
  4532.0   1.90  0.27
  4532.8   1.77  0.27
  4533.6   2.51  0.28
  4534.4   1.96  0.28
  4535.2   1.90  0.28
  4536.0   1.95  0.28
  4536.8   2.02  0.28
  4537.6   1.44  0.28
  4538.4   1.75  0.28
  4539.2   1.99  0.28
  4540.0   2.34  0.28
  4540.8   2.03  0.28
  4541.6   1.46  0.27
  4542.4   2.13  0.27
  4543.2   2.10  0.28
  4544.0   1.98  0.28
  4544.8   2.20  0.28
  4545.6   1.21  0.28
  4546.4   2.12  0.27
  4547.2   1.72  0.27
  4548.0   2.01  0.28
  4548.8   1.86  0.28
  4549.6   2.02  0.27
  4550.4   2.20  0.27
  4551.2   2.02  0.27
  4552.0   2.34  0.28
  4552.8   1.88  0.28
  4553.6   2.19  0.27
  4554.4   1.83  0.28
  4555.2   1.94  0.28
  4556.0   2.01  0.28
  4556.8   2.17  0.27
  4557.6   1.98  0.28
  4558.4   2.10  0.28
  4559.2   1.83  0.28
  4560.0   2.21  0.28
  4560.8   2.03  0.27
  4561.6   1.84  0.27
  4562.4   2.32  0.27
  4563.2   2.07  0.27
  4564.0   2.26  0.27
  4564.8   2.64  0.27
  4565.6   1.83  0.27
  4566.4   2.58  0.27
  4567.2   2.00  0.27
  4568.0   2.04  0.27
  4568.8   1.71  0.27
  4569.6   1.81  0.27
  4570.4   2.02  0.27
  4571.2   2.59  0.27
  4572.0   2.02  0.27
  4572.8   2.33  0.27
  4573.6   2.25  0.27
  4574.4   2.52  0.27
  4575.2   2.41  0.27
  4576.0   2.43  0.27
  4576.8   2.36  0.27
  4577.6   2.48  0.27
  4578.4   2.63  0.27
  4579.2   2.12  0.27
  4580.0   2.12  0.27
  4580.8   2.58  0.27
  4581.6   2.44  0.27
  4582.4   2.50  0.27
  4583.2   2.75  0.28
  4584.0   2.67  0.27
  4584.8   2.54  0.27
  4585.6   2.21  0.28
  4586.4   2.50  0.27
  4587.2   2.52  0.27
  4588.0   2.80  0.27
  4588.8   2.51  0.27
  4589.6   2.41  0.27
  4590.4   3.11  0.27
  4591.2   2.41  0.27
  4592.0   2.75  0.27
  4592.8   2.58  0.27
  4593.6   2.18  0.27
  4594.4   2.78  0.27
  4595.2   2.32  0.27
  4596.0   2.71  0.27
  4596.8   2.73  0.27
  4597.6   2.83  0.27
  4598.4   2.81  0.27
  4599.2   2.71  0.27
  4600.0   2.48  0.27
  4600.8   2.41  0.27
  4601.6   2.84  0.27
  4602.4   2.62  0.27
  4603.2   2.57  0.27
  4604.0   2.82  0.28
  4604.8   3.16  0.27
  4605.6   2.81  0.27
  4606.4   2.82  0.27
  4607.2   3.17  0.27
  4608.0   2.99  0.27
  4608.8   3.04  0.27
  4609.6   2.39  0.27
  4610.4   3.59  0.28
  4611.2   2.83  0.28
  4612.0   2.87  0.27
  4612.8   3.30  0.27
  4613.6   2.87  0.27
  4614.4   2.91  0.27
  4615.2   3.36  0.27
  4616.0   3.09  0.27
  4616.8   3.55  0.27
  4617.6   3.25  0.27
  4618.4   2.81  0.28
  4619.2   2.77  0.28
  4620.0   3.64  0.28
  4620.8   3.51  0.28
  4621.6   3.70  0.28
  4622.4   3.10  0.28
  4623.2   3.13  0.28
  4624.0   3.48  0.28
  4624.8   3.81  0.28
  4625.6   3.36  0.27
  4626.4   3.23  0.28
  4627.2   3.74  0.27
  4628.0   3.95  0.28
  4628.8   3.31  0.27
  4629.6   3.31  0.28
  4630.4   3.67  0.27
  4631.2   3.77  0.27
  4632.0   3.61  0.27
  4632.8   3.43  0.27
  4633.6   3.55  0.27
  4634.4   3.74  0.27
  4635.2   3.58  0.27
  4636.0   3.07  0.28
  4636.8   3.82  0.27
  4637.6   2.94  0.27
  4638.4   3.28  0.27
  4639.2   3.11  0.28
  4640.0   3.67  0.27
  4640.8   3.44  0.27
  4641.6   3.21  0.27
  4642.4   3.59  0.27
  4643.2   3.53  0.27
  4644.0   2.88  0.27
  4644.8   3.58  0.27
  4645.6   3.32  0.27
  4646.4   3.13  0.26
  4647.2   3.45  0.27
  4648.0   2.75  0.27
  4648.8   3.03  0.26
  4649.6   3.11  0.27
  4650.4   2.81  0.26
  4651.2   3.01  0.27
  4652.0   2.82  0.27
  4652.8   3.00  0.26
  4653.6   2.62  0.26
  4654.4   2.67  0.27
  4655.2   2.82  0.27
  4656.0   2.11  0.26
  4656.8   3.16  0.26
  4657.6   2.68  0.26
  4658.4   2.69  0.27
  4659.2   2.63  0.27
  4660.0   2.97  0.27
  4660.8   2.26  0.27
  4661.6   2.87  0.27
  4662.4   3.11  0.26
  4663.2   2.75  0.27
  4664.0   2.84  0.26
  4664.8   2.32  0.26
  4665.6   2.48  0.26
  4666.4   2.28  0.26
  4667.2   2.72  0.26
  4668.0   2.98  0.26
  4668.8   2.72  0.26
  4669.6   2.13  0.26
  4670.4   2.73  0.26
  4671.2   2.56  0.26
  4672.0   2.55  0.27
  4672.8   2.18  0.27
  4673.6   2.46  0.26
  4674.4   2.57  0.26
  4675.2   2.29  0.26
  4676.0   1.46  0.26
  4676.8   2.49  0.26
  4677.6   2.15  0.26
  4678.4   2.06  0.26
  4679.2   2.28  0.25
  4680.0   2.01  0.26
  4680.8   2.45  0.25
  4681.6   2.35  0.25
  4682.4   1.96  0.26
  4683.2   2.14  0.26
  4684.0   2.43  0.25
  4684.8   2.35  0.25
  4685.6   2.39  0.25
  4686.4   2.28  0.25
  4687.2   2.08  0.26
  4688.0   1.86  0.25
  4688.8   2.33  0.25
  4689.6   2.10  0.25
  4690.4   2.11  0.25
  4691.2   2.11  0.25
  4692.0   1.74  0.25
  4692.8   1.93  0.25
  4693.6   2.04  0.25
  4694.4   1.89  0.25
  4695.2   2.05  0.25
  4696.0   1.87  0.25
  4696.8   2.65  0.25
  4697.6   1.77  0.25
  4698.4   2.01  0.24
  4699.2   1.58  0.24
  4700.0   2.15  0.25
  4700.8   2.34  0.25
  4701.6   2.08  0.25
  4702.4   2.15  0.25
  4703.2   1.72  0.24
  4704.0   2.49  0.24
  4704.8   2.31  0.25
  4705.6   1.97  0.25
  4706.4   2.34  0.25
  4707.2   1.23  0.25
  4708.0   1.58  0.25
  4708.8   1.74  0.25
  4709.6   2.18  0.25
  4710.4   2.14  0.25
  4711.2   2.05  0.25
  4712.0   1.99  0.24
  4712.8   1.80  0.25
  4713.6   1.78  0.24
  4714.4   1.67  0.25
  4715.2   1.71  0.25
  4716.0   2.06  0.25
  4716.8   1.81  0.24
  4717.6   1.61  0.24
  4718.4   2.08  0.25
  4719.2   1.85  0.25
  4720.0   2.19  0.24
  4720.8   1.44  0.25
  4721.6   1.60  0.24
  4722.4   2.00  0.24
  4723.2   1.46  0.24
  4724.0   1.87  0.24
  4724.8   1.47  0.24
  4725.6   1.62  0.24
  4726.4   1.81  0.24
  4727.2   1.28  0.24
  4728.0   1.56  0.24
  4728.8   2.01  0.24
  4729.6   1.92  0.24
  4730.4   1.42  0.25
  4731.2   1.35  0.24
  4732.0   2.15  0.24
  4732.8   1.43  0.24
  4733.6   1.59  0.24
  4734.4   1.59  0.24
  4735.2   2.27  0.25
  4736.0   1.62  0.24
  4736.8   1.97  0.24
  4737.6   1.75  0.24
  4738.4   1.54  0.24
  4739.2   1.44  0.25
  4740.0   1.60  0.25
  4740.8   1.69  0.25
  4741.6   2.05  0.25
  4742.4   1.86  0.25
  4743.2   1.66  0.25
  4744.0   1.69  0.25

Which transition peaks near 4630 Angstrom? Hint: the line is C IV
